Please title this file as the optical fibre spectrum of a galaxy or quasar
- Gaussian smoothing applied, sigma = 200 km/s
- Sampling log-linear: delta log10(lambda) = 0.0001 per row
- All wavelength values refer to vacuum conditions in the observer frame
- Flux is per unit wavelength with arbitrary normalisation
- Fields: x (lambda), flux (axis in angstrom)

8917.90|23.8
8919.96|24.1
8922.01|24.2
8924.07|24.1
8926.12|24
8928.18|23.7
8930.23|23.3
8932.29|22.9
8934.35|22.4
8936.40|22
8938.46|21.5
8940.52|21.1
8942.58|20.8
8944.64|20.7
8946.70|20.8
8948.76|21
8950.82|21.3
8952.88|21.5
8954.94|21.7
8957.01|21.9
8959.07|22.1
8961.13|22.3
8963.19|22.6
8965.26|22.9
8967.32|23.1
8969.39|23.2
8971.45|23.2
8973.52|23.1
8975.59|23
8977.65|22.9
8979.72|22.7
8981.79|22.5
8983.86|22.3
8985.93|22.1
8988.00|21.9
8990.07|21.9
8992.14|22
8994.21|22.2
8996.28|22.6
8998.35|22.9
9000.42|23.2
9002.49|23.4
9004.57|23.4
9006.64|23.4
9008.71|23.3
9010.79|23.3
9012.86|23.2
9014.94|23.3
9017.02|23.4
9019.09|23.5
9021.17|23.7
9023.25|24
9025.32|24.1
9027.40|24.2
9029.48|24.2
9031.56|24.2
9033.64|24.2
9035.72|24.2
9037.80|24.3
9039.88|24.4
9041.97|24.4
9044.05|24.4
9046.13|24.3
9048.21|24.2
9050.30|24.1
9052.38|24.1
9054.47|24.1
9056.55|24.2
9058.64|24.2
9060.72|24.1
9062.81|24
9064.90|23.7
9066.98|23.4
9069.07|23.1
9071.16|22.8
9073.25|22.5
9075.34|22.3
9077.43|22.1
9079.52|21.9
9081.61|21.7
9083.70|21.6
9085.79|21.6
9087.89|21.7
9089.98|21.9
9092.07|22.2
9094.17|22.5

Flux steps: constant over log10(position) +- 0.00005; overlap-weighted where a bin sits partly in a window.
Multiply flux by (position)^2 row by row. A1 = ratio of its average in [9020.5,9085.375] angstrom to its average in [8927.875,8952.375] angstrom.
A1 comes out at 1.11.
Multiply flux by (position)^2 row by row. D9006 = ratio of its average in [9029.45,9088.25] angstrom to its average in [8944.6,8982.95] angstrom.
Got 1.07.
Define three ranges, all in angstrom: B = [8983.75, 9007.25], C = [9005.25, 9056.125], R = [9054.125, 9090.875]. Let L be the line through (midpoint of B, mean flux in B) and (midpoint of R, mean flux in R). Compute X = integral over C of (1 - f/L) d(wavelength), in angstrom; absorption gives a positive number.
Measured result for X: -2.8 angstrom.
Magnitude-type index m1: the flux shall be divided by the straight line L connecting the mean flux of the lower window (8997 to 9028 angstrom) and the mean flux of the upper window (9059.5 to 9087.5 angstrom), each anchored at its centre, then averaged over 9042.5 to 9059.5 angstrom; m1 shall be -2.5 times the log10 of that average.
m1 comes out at -0.06 mag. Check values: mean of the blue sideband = 23.5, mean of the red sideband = 22.7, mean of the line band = 24.2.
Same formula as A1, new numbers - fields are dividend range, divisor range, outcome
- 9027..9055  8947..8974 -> 1.11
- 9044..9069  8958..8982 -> 1.07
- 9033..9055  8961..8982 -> 1.08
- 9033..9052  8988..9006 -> 1.08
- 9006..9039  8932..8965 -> 1.12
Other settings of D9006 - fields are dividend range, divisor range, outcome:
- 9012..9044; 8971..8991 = 1.07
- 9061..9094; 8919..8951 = 1.04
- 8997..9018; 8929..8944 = 1.07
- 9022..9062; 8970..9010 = 1.08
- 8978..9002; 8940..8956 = 1.07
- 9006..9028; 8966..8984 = 1.04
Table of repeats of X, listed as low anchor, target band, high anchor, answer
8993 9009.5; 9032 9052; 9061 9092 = -1.3 angstrom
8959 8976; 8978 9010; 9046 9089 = 0.4 angstrom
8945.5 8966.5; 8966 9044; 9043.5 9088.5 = -3.0 angstrom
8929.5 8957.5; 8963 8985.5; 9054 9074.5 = -0.8 angstrom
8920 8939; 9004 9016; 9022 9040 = 0.3 angstrom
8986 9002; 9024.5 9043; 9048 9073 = -0.8 angstrom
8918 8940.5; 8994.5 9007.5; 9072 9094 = -0.3 angstrom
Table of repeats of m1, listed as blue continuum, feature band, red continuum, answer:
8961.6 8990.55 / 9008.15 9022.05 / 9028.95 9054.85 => 0.010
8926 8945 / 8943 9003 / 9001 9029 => 0.027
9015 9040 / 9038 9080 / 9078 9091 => -0.042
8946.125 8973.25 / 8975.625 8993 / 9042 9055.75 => 0.020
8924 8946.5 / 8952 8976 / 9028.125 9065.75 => 0.011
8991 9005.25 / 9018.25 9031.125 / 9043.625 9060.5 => -0.022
